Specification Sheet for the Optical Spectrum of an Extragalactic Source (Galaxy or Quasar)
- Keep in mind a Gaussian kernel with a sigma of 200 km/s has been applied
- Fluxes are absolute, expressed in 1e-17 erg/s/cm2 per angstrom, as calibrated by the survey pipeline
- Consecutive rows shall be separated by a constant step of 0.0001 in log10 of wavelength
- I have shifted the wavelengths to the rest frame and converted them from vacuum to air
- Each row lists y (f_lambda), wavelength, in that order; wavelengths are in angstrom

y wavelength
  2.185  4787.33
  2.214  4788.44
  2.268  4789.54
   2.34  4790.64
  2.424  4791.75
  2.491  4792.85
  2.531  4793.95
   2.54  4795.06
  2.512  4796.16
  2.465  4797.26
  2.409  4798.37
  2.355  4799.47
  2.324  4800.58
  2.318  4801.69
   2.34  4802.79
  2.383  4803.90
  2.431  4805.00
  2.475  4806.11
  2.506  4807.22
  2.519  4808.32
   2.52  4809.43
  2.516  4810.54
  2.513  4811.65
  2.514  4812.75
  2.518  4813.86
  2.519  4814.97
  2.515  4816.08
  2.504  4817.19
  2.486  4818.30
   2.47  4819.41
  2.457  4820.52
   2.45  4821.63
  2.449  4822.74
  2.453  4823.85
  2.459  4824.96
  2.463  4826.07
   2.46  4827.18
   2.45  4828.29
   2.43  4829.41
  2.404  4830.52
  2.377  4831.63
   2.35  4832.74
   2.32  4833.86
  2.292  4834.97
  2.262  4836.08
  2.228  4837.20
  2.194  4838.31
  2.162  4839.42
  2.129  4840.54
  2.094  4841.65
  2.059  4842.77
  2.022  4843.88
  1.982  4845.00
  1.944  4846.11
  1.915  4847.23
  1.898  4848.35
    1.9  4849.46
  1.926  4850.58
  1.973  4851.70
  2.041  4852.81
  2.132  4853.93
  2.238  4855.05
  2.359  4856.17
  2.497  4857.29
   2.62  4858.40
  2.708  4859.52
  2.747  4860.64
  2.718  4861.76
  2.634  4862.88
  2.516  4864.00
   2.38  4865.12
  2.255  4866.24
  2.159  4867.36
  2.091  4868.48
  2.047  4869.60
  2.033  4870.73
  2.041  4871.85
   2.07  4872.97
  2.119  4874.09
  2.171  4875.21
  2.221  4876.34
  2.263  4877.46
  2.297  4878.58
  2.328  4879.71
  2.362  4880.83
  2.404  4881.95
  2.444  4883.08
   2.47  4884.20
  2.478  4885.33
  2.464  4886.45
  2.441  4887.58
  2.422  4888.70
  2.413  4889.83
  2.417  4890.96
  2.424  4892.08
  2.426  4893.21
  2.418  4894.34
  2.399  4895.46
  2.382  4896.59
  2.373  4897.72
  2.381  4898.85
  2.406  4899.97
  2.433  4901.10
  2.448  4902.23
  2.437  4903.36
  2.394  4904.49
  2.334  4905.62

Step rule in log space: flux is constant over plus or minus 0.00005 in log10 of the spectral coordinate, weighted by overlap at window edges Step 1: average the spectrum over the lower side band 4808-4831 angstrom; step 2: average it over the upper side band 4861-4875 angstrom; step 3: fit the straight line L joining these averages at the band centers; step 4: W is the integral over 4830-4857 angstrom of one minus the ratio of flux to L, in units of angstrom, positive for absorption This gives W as 2.7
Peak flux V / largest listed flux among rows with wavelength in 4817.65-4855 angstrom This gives 2.486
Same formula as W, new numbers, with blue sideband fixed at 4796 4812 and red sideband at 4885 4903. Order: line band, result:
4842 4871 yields 2.4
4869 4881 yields 1.2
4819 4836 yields 0.1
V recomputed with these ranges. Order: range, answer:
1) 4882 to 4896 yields 2.478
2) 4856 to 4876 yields 2.747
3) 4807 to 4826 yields 2.52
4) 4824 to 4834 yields 2.463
